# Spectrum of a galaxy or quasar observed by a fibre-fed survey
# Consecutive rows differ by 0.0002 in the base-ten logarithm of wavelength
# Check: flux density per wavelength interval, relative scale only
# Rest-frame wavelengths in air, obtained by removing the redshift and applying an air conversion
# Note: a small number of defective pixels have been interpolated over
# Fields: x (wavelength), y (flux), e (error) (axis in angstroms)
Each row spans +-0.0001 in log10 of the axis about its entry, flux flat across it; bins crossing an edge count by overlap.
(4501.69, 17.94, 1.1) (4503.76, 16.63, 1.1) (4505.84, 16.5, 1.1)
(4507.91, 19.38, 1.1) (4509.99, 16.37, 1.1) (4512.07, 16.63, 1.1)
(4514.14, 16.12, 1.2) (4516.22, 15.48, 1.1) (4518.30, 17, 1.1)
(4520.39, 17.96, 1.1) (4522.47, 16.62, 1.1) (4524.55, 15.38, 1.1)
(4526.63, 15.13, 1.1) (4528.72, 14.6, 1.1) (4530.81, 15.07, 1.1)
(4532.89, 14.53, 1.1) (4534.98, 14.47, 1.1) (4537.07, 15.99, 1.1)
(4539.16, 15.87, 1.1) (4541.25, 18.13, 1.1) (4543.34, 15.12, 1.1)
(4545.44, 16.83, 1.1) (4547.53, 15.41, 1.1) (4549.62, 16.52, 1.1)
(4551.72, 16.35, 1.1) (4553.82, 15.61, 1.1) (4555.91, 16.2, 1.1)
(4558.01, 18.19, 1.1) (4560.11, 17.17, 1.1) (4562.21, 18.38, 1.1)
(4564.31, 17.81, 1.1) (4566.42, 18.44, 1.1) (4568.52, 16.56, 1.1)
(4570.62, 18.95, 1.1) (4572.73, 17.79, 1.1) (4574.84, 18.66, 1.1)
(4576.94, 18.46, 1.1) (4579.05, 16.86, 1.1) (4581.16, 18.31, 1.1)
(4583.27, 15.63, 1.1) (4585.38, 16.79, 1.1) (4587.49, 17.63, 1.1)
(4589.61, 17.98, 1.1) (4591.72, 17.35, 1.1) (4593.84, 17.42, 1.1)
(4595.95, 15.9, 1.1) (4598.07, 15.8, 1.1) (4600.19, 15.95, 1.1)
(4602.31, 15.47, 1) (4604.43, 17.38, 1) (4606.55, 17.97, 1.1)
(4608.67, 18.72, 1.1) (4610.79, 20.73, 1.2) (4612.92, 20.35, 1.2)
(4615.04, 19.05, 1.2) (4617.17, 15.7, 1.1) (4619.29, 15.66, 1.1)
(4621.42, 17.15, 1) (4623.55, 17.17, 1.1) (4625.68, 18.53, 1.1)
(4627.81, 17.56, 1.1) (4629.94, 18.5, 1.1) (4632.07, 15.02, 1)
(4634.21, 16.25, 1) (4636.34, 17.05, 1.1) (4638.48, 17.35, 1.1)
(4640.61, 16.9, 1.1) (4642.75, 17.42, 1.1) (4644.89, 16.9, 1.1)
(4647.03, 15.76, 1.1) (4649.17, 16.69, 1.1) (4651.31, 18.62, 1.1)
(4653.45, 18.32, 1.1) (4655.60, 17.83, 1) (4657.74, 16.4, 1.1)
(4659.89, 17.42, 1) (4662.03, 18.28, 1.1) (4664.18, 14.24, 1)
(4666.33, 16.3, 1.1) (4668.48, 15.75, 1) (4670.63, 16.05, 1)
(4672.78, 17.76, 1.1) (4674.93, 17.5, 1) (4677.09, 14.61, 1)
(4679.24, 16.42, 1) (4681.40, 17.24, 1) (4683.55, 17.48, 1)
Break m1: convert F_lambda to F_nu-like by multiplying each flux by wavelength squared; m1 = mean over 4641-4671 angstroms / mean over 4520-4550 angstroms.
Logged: 1.1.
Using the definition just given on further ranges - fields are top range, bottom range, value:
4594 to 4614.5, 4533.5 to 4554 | 1.13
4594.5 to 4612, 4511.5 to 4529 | 1.11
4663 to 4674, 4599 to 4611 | 0.94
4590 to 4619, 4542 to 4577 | 1.04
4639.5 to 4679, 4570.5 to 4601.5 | 1.01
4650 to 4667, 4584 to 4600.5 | 1.05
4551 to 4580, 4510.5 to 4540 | 1.13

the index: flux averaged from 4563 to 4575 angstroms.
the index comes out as 18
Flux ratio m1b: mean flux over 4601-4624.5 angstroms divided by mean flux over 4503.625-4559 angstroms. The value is 1.1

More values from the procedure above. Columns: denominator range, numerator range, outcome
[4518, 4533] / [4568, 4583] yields 1.13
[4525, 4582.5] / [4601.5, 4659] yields 1.04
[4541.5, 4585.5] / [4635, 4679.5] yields 0.98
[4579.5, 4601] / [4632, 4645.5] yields 1.00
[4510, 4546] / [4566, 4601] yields 1.09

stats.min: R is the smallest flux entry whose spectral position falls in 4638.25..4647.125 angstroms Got 15.76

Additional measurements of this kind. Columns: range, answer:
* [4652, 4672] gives 14.24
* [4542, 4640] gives 15.02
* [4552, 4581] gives 15.61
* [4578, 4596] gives 15.63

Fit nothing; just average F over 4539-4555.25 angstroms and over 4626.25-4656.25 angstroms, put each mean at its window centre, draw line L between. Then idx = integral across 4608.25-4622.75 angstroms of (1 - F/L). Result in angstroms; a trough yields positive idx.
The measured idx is -1.1 angstroms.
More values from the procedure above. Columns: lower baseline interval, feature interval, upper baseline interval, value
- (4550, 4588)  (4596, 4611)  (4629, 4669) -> 0.0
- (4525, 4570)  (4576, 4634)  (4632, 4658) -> -2.1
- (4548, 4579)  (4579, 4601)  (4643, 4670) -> 0.5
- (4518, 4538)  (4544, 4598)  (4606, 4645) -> -2.4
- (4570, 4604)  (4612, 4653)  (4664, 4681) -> -1.5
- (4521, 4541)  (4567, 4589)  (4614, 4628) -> -1.6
